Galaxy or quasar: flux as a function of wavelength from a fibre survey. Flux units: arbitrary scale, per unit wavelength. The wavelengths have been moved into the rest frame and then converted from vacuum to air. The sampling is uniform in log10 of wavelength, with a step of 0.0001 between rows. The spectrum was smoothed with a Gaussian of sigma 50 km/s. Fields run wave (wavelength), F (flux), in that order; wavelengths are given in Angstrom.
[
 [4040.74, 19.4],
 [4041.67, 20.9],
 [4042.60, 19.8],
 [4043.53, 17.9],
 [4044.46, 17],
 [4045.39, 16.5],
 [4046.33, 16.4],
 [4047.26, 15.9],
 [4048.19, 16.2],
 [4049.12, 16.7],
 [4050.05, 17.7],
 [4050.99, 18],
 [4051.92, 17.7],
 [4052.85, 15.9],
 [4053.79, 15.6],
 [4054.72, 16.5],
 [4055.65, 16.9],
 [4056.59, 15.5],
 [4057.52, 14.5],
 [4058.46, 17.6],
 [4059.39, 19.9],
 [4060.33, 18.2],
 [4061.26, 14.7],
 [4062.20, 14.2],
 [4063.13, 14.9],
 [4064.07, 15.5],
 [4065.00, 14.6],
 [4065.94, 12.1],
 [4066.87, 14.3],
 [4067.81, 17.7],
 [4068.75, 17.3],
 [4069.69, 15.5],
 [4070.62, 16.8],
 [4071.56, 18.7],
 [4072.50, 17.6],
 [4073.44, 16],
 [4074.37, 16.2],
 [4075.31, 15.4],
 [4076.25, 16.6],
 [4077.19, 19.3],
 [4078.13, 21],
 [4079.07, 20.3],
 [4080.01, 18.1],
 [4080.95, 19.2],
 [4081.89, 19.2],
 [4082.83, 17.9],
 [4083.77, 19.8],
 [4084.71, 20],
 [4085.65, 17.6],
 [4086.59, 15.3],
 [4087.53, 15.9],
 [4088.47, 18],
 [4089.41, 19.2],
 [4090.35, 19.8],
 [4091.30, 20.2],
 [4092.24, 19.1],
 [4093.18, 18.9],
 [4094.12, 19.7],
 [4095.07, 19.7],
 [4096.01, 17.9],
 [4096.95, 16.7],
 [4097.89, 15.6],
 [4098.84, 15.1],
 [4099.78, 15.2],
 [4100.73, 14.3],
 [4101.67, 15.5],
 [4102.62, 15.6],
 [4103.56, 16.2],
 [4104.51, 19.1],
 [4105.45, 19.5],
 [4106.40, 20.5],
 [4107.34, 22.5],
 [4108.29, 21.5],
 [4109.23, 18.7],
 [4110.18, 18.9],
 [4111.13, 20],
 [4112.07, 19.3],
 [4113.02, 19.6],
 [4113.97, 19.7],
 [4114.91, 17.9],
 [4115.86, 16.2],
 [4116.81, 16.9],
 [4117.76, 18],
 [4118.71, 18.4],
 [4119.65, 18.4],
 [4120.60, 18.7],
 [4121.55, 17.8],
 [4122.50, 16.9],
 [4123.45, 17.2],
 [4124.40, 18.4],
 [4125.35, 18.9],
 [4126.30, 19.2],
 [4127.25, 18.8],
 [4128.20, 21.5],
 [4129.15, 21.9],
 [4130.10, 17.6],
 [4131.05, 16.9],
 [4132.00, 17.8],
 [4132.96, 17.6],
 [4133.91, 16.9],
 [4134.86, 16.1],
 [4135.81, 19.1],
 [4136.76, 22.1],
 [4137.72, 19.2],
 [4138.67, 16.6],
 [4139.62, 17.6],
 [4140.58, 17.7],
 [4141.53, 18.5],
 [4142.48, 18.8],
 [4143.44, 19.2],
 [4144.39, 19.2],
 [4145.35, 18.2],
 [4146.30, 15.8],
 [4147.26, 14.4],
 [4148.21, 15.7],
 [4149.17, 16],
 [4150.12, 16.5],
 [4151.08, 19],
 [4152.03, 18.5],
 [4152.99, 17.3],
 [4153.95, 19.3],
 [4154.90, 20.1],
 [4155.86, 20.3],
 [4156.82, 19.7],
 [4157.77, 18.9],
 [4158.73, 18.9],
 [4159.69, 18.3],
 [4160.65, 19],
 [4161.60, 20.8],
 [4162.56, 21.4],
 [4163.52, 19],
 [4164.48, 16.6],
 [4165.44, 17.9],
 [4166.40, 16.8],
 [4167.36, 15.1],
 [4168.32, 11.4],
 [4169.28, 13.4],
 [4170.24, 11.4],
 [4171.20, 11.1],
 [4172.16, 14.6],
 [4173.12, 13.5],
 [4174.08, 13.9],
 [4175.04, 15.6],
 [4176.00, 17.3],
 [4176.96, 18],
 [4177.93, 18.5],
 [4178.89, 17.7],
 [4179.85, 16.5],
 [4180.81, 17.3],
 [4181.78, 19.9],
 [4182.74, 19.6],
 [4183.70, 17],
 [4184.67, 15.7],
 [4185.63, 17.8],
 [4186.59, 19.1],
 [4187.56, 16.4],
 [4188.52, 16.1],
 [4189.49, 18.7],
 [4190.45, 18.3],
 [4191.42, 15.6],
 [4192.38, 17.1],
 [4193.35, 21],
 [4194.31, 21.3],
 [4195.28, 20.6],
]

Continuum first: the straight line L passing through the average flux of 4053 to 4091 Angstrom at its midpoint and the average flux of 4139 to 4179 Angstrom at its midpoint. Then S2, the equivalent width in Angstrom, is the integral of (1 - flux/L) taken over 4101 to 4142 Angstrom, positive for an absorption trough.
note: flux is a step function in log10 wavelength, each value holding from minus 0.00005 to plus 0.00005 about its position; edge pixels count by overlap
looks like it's -3.23 Angstrom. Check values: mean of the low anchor 17.1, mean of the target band 18.5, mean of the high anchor 17.2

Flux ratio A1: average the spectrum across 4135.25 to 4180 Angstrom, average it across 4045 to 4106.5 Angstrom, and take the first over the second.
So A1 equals 1.01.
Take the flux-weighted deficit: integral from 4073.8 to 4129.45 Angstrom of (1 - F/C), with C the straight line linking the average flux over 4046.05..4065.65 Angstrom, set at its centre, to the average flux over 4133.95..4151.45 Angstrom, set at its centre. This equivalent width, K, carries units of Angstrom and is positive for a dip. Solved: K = -4.20 Angstrom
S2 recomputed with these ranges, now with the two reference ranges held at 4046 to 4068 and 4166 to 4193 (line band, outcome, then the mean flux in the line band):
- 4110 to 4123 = -1.7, 18.3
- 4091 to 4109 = -2.1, 18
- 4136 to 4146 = -1.5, 18.7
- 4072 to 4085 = -1.8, 18.3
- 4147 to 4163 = -2.3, 18.5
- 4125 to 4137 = -1.9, 18.7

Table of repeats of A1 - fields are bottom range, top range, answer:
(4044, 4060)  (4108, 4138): 1.11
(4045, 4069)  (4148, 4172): 1.07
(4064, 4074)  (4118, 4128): 1.14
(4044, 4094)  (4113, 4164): 1.07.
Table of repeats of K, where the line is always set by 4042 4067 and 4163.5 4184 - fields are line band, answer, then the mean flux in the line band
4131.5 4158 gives -3.4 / 18.1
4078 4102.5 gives -2.6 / 18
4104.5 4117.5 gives -2.5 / 19.3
